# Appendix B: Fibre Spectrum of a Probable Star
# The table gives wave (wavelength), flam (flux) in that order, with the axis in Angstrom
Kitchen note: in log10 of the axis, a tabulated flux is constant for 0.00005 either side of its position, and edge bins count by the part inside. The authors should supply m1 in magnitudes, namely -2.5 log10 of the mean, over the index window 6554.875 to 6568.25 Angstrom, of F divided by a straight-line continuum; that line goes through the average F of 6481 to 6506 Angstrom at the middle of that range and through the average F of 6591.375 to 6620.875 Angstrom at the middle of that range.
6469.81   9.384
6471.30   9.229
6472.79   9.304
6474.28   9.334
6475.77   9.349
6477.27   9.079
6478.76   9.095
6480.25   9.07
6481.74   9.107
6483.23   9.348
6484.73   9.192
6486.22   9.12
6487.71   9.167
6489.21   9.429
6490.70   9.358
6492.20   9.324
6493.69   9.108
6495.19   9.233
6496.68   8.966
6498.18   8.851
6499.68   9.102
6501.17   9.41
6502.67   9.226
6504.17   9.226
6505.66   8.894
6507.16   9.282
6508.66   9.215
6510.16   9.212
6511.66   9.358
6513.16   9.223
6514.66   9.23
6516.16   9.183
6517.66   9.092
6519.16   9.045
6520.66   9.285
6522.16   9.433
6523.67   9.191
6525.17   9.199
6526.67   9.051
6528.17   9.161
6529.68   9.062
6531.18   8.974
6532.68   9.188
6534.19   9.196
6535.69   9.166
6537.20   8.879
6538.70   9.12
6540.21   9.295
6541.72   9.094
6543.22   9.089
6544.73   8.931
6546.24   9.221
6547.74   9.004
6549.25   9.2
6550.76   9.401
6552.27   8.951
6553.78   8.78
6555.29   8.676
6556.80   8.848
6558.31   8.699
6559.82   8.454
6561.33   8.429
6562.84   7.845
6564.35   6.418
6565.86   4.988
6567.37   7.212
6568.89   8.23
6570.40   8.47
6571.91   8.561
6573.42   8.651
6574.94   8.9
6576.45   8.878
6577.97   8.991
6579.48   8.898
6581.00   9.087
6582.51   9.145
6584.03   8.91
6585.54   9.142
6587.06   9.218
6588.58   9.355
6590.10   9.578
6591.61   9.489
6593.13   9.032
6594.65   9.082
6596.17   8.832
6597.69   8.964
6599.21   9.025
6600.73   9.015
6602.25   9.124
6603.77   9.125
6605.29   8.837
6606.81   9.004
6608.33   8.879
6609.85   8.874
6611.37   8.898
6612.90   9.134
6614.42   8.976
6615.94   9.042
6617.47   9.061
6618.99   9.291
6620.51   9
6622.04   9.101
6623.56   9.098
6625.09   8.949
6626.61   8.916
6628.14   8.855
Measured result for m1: 0.179 mag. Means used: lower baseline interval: 9.19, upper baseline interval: 9.03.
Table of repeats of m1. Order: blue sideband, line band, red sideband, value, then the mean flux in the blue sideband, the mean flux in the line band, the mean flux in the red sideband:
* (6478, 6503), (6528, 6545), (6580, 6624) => 0.005 mag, 9.18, 9.1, 9.08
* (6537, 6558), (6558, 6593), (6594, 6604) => 0.063 mag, 9.03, 8.51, 9.02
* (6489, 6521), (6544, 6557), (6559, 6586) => -0.053 mag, 9.19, 9.01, 8.28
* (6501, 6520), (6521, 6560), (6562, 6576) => -0.077 mag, 9.19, 9.06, 7.73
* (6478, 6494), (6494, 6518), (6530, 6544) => 0.001 mag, 9.22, 9.17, 9.11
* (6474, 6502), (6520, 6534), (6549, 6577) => -0.056 mag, 9.19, 9.17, 8.27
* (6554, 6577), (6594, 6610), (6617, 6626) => -0.029 mag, 8.09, 8.98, 9.09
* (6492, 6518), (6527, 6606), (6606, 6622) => 0.034 mag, 9.17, 8.81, 9.02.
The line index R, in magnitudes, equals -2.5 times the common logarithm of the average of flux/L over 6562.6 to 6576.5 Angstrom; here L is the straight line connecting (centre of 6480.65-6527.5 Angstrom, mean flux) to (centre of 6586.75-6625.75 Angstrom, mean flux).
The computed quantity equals 0.17 mag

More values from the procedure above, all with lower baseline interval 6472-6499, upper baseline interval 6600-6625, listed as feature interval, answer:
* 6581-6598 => -0.01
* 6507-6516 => -0.01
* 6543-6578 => 0.08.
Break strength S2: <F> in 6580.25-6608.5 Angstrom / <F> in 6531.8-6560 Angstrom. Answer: 1.0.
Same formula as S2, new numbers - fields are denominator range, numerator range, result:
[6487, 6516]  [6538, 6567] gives 0.93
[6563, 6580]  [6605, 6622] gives 1.13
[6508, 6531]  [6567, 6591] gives 0.96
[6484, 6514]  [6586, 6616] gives 0.99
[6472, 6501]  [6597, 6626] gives 0.98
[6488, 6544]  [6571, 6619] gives 0.98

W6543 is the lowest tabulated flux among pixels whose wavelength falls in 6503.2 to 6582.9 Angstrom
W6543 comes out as 4.988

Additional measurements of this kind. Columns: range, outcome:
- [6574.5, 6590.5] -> 8.878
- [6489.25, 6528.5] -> 8.851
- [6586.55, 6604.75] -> 8.832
